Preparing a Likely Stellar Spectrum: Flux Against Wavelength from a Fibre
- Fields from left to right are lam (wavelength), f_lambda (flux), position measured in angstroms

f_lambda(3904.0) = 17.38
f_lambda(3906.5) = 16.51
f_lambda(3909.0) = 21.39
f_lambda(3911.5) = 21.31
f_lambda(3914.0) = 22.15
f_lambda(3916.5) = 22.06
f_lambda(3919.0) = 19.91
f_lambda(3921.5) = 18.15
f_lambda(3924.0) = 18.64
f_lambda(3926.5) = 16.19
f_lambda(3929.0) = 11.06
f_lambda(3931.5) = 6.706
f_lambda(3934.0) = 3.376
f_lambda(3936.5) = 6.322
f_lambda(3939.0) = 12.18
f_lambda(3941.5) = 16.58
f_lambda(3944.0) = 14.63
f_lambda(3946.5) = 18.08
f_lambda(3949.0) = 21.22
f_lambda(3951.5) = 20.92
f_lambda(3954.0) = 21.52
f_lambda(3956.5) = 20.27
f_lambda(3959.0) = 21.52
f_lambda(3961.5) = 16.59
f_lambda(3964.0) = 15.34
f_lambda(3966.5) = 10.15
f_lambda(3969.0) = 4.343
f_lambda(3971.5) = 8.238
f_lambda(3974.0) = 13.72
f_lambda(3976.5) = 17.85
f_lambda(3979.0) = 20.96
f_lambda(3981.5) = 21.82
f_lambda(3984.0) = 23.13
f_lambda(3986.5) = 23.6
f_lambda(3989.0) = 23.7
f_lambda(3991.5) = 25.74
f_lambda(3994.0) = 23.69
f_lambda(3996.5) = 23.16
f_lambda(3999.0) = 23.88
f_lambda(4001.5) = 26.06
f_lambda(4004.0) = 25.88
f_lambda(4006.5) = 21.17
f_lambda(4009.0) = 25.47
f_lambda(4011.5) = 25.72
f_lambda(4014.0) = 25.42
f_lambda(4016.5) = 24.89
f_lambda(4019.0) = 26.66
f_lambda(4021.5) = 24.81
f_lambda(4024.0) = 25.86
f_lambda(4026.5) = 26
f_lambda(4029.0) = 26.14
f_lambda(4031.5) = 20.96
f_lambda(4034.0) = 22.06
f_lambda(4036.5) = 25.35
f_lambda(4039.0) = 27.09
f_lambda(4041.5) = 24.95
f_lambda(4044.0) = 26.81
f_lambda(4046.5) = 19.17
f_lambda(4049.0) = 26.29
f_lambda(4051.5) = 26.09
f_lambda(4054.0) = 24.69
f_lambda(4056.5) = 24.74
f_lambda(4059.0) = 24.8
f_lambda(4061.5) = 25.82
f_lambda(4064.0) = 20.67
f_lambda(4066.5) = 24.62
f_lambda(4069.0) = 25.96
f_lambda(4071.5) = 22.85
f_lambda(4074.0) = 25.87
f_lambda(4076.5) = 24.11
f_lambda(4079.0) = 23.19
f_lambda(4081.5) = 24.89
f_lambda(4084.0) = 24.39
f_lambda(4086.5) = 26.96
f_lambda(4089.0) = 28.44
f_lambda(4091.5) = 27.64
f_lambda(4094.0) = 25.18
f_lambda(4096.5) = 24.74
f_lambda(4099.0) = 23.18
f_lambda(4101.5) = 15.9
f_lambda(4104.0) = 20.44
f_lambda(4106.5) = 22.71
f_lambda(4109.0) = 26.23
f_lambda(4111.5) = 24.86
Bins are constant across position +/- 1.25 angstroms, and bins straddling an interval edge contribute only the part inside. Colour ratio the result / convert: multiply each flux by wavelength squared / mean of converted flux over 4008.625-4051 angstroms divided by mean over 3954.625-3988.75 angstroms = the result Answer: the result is 1.51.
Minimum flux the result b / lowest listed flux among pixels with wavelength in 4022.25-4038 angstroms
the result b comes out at 20.96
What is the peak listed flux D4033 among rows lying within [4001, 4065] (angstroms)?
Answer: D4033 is 27.09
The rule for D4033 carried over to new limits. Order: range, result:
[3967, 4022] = 26.66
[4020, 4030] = 26.14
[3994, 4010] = 26.06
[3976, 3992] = 25.74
